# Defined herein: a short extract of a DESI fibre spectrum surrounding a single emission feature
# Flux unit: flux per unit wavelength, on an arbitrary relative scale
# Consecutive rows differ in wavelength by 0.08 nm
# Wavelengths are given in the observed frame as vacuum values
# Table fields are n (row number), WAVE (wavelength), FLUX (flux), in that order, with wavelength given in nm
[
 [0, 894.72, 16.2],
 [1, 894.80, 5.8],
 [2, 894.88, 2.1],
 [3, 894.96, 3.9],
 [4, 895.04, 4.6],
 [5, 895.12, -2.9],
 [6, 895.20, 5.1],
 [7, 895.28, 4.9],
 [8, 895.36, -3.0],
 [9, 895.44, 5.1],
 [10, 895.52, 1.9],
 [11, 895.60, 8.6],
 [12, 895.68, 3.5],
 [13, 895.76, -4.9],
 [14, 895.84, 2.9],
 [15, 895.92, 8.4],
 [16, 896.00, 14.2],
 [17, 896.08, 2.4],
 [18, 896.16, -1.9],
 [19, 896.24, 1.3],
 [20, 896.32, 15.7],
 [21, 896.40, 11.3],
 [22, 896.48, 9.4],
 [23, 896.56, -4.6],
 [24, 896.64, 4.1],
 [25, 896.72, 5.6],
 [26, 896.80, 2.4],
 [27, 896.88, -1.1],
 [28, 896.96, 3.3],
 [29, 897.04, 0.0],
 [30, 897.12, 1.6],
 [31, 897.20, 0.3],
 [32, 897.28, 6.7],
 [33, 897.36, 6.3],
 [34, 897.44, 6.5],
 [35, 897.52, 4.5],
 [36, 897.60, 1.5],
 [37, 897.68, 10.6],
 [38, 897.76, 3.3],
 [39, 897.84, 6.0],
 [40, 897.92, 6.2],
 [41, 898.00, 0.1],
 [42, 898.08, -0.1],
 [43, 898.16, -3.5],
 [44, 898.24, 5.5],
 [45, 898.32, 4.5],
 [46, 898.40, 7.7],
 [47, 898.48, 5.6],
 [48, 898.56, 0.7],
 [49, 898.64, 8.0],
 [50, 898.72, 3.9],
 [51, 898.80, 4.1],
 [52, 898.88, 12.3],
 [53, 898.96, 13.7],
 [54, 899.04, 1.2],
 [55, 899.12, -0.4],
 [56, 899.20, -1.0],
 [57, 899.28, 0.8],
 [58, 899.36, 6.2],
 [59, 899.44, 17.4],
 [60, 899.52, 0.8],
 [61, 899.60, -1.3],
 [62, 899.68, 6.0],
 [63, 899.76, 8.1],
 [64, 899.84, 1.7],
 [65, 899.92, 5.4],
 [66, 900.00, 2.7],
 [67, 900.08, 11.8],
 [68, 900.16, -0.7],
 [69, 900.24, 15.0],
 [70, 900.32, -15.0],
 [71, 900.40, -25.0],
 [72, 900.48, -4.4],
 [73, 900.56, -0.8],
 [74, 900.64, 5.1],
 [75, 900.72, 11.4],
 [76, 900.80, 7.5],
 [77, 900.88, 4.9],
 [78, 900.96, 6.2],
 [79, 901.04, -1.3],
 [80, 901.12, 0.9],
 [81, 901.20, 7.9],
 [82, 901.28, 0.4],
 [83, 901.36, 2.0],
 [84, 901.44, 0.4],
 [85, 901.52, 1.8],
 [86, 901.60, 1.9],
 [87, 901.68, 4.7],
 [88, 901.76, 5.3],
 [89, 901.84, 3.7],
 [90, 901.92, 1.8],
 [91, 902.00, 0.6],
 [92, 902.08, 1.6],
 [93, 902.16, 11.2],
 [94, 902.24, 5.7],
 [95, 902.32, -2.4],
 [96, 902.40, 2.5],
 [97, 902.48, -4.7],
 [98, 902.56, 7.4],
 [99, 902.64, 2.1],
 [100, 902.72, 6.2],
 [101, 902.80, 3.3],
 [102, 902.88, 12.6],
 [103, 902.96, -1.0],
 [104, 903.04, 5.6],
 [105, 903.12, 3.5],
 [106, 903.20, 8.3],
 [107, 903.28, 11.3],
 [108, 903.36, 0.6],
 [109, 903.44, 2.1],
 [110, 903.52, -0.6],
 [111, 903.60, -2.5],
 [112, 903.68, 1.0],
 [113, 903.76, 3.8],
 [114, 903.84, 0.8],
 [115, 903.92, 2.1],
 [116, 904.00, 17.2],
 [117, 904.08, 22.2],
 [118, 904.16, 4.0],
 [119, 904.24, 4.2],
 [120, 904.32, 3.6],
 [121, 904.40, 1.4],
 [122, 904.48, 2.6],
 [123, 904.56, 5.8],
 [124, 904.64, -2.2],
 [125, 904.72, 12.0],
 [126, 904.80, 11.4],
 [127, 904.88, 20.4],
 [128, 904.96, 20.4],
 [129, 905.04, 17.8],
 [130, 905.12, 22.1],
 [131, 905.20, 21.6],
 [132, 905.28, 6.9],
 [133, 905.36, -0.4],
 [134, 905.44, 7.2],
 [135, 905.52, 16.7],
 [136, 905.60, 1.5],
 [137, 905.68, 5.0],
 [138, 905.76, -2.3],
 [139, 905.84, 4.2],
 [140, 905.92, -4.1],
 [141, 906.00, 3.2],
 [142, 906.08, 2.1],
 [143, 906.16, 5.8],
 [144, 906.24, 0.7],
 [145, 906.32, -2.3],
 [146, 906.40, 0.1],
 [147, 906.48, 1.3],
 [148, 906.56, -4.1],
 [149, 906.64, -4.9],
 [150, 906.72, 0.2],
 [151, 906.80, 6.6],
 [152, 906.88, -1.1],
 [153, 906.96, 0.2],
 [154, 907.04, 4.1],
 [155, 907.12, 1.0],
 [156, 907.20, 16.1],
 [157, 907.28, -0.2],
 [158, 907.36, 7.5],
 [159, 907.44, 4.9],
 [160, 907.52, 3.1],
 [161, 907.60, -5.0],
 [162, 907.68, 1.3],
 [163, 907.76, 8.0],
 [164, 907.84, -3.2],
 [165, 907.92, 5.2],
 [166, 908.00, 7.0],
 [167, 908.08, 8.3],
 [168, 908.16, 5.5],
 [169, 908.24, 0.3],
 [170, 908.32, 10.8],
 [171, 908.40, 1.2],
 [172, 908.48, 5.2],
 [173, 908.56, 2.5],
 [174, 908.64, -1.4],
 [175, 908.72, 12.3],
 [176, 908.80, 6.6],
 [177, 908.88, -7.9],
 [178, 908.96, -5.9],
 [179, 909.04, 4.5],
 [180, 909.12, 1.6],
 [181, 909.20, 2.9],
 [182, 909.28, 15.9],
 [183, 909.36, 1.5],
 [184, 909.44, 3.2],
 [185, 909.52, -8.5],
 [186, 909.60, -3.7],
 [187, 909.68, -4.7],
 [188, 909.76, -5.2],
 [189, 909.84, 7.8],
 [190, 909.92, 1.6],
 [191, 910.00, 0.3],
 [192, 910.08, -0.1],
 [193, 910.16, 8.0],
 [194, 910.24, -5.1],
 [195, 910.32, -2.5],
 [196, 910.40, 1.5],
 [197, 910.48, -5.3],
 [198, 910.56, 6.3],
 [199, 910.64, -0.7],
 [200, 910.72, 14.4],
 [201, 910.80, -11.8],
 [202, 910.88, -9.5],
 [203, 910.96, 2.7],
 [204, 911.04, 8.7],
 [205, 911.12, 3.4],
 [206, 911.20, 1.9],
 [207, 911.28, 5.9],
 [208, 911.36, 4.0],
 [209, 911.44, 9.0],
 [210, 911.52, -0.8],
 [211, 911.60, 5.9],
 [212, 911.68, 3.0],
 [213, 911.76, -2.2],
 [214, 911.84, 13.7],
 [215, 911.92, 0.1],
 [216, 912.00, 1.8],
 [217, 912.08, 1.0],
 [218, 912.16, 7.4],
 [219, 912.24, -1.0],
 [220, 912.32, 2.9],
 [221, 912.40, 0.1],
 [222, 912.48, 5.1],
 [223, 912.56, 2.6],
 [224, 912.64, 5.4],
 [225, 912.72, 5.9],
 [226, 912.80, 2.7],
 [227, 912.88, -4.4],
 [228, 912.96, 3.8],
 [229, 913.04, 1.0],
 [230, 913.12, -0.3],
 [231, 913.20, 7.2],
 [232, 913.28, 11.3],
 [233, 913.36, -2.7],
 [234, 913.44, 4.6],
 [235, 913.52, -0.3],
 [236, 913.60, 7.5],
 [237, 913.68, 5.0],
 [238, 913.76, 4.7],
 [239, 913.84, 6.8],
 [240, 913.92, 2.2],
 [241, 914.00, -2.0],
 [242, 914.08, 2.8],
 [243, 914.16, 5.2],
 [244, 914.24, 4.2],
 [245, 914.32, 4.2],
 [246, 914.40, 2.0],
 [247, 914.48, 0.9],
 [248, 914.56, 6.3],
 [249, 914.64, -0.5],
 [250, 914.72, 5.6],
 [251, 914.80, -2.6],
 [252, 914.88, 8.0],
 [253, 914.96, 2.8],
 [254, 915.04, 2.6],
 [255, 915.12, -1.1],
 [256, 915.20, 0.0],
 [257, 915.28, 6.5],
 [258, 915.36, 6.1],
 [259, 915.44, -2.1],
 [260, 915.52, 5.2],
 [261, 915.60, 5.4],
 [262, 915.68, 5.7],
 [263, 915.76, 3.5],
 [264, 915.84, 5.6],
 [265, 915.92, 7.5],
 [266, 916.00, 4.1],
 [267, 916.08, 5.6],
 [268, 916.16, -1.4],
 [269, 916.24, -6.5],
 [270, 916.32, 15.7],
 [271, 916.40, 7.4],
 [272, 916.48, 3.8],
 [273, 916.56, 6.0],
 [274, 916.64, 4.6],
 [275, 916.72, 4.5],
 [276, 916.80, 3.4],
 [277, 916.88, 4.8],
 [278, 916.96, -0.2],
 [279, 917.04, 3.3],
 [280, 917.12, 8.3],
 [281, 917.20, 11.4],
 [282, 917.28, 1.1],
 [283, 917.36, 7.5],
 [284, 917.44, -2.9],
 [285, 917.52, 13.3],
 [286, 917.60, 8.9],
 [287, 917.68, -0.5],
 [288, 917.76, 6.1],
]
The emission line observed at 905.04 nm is H-beta 4861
